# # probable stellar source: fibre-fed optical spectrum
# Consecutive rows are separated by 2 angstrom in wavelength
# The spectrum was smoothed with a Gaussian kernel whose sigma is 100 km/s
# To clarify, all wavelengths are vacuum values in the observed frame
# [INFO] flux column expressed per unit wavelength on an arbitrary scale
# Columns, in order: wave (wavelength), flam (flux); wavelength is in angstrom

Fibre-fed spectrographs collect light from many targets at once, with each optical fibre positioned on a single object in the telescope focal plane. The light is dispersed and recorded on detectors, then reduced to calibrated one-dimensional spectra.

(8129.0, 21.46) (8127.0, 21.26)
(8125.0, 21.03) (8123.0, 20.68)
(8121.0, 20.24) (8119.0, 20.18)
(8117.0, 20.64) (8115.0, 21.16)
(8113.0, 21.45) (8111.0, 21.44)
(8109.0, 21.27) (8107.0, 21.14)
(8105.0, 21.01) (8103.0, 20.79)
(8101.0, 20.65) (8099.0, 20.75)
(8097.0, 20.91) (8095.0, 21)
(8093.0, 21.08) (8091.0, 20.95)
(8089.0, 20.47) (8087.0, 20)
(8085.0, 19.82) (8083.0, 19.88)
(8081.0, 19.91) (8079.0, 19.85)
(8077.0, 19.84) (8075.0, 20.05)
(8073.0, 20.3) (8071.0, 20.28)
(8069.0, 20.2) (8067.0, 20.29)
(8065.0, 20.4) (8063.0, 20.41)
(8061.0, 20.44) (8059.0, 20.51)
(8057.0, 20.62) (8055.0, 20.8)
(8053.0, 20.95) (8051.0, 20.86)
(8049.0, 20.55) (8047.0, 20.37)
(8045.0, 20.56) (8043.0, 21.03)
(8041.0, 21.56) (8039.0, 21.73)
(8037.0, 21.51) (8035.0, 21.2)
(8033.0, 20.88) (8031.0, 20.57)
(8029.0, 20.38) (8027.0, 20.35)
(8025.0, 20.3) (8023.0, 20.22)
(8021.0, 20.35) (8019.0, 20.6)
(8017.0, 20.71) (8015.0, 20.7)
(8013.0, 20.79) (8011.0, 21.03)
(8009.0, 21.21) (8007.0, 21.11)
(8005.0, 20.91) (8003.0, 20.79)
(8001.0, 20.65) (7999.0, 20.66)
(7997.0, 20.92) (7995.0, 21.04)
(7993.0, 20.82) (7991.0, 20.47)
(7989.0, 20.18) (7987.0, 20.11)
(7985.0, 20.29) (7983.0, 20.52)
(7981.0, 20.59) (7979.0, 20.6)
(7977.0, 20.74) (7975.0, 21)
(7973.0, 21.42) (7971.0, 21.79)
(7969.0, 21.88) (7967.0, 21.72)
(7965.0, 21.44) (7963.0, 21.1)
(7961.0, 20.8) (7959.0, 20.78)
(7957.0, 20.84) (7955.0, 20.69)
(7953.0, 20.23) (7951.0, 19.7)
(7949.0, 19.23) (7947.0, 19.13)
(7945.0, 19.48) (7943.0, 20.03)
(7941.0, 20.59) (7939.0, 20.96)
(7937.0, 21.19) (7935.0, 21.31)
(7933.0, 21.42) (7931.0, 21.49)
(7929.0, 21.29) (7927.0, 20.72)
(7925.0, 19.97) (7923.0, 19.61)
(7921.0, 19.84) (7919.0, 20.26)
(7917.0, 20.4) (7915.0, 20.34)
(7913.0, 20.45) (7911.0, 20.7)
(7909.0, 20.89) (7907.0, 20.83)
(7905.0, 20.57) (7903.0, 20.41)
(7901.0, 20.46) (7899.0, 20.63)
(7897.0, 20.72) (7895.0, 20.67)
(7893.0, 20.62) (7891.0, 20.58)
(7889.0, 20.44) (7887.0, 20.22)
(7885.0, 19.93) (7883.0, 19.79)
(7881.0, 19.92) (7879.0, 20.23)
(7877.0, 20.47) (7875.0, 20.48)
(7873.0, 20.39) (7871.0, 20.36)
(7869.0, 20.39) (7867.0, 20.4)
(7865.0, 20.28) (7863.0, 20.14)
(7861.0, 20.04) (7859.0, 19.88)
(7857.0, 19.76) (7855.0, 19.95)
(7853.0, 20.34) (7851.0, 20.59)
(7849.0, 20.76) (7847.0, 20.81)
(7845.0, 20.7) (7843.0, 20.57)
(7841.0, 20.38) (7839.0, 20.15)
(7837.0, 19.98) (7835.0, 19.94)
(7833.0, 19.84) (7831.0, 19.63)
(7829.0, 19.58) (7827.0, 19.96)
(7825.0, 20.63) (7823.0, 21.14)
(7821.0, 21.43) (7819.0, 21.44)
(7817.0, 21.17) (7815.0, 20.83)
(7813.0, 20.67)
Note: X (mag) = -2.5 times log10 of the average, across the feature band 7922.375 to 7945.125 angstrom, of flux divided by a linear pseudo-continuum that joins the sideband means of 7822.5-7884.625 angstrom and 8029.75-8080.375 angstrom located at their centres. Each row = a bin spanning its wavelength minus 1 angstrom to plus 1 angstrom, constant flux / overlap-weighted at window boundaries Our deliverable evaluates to -0.018 mag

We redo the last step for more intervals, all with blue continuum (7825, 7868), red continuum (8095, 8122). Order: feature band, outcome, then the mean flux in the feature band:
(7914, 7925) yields 0.02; 20.1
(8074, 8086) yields 0.05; 19.9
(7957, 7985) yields -0.03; 21.1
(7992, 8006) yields -0.01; 20.8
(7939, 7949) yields 0.03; 19.9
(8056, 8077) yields 0.02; 20.3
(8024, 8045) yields -0.01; 20.9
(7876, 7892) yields 0.00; 20.2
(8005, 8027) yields 0.00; 20.7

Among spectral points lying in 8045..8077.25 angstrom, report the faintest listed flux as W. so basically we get 19.84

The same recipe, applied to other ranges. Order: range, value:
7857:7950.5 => 19.13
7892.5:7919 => 20.26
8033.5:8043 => 21.03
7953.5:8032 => 20.11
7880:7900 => 19.79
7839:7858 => 19.76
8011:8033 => 20.22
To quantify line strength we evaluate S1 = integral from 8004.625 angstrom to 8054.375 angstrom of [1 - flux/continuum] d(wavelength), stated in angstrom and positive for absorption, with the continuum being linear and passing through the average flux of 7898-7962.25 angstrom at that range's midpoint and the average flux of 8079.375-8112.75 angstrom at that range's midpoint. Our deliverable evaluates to -0.5 angstrom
